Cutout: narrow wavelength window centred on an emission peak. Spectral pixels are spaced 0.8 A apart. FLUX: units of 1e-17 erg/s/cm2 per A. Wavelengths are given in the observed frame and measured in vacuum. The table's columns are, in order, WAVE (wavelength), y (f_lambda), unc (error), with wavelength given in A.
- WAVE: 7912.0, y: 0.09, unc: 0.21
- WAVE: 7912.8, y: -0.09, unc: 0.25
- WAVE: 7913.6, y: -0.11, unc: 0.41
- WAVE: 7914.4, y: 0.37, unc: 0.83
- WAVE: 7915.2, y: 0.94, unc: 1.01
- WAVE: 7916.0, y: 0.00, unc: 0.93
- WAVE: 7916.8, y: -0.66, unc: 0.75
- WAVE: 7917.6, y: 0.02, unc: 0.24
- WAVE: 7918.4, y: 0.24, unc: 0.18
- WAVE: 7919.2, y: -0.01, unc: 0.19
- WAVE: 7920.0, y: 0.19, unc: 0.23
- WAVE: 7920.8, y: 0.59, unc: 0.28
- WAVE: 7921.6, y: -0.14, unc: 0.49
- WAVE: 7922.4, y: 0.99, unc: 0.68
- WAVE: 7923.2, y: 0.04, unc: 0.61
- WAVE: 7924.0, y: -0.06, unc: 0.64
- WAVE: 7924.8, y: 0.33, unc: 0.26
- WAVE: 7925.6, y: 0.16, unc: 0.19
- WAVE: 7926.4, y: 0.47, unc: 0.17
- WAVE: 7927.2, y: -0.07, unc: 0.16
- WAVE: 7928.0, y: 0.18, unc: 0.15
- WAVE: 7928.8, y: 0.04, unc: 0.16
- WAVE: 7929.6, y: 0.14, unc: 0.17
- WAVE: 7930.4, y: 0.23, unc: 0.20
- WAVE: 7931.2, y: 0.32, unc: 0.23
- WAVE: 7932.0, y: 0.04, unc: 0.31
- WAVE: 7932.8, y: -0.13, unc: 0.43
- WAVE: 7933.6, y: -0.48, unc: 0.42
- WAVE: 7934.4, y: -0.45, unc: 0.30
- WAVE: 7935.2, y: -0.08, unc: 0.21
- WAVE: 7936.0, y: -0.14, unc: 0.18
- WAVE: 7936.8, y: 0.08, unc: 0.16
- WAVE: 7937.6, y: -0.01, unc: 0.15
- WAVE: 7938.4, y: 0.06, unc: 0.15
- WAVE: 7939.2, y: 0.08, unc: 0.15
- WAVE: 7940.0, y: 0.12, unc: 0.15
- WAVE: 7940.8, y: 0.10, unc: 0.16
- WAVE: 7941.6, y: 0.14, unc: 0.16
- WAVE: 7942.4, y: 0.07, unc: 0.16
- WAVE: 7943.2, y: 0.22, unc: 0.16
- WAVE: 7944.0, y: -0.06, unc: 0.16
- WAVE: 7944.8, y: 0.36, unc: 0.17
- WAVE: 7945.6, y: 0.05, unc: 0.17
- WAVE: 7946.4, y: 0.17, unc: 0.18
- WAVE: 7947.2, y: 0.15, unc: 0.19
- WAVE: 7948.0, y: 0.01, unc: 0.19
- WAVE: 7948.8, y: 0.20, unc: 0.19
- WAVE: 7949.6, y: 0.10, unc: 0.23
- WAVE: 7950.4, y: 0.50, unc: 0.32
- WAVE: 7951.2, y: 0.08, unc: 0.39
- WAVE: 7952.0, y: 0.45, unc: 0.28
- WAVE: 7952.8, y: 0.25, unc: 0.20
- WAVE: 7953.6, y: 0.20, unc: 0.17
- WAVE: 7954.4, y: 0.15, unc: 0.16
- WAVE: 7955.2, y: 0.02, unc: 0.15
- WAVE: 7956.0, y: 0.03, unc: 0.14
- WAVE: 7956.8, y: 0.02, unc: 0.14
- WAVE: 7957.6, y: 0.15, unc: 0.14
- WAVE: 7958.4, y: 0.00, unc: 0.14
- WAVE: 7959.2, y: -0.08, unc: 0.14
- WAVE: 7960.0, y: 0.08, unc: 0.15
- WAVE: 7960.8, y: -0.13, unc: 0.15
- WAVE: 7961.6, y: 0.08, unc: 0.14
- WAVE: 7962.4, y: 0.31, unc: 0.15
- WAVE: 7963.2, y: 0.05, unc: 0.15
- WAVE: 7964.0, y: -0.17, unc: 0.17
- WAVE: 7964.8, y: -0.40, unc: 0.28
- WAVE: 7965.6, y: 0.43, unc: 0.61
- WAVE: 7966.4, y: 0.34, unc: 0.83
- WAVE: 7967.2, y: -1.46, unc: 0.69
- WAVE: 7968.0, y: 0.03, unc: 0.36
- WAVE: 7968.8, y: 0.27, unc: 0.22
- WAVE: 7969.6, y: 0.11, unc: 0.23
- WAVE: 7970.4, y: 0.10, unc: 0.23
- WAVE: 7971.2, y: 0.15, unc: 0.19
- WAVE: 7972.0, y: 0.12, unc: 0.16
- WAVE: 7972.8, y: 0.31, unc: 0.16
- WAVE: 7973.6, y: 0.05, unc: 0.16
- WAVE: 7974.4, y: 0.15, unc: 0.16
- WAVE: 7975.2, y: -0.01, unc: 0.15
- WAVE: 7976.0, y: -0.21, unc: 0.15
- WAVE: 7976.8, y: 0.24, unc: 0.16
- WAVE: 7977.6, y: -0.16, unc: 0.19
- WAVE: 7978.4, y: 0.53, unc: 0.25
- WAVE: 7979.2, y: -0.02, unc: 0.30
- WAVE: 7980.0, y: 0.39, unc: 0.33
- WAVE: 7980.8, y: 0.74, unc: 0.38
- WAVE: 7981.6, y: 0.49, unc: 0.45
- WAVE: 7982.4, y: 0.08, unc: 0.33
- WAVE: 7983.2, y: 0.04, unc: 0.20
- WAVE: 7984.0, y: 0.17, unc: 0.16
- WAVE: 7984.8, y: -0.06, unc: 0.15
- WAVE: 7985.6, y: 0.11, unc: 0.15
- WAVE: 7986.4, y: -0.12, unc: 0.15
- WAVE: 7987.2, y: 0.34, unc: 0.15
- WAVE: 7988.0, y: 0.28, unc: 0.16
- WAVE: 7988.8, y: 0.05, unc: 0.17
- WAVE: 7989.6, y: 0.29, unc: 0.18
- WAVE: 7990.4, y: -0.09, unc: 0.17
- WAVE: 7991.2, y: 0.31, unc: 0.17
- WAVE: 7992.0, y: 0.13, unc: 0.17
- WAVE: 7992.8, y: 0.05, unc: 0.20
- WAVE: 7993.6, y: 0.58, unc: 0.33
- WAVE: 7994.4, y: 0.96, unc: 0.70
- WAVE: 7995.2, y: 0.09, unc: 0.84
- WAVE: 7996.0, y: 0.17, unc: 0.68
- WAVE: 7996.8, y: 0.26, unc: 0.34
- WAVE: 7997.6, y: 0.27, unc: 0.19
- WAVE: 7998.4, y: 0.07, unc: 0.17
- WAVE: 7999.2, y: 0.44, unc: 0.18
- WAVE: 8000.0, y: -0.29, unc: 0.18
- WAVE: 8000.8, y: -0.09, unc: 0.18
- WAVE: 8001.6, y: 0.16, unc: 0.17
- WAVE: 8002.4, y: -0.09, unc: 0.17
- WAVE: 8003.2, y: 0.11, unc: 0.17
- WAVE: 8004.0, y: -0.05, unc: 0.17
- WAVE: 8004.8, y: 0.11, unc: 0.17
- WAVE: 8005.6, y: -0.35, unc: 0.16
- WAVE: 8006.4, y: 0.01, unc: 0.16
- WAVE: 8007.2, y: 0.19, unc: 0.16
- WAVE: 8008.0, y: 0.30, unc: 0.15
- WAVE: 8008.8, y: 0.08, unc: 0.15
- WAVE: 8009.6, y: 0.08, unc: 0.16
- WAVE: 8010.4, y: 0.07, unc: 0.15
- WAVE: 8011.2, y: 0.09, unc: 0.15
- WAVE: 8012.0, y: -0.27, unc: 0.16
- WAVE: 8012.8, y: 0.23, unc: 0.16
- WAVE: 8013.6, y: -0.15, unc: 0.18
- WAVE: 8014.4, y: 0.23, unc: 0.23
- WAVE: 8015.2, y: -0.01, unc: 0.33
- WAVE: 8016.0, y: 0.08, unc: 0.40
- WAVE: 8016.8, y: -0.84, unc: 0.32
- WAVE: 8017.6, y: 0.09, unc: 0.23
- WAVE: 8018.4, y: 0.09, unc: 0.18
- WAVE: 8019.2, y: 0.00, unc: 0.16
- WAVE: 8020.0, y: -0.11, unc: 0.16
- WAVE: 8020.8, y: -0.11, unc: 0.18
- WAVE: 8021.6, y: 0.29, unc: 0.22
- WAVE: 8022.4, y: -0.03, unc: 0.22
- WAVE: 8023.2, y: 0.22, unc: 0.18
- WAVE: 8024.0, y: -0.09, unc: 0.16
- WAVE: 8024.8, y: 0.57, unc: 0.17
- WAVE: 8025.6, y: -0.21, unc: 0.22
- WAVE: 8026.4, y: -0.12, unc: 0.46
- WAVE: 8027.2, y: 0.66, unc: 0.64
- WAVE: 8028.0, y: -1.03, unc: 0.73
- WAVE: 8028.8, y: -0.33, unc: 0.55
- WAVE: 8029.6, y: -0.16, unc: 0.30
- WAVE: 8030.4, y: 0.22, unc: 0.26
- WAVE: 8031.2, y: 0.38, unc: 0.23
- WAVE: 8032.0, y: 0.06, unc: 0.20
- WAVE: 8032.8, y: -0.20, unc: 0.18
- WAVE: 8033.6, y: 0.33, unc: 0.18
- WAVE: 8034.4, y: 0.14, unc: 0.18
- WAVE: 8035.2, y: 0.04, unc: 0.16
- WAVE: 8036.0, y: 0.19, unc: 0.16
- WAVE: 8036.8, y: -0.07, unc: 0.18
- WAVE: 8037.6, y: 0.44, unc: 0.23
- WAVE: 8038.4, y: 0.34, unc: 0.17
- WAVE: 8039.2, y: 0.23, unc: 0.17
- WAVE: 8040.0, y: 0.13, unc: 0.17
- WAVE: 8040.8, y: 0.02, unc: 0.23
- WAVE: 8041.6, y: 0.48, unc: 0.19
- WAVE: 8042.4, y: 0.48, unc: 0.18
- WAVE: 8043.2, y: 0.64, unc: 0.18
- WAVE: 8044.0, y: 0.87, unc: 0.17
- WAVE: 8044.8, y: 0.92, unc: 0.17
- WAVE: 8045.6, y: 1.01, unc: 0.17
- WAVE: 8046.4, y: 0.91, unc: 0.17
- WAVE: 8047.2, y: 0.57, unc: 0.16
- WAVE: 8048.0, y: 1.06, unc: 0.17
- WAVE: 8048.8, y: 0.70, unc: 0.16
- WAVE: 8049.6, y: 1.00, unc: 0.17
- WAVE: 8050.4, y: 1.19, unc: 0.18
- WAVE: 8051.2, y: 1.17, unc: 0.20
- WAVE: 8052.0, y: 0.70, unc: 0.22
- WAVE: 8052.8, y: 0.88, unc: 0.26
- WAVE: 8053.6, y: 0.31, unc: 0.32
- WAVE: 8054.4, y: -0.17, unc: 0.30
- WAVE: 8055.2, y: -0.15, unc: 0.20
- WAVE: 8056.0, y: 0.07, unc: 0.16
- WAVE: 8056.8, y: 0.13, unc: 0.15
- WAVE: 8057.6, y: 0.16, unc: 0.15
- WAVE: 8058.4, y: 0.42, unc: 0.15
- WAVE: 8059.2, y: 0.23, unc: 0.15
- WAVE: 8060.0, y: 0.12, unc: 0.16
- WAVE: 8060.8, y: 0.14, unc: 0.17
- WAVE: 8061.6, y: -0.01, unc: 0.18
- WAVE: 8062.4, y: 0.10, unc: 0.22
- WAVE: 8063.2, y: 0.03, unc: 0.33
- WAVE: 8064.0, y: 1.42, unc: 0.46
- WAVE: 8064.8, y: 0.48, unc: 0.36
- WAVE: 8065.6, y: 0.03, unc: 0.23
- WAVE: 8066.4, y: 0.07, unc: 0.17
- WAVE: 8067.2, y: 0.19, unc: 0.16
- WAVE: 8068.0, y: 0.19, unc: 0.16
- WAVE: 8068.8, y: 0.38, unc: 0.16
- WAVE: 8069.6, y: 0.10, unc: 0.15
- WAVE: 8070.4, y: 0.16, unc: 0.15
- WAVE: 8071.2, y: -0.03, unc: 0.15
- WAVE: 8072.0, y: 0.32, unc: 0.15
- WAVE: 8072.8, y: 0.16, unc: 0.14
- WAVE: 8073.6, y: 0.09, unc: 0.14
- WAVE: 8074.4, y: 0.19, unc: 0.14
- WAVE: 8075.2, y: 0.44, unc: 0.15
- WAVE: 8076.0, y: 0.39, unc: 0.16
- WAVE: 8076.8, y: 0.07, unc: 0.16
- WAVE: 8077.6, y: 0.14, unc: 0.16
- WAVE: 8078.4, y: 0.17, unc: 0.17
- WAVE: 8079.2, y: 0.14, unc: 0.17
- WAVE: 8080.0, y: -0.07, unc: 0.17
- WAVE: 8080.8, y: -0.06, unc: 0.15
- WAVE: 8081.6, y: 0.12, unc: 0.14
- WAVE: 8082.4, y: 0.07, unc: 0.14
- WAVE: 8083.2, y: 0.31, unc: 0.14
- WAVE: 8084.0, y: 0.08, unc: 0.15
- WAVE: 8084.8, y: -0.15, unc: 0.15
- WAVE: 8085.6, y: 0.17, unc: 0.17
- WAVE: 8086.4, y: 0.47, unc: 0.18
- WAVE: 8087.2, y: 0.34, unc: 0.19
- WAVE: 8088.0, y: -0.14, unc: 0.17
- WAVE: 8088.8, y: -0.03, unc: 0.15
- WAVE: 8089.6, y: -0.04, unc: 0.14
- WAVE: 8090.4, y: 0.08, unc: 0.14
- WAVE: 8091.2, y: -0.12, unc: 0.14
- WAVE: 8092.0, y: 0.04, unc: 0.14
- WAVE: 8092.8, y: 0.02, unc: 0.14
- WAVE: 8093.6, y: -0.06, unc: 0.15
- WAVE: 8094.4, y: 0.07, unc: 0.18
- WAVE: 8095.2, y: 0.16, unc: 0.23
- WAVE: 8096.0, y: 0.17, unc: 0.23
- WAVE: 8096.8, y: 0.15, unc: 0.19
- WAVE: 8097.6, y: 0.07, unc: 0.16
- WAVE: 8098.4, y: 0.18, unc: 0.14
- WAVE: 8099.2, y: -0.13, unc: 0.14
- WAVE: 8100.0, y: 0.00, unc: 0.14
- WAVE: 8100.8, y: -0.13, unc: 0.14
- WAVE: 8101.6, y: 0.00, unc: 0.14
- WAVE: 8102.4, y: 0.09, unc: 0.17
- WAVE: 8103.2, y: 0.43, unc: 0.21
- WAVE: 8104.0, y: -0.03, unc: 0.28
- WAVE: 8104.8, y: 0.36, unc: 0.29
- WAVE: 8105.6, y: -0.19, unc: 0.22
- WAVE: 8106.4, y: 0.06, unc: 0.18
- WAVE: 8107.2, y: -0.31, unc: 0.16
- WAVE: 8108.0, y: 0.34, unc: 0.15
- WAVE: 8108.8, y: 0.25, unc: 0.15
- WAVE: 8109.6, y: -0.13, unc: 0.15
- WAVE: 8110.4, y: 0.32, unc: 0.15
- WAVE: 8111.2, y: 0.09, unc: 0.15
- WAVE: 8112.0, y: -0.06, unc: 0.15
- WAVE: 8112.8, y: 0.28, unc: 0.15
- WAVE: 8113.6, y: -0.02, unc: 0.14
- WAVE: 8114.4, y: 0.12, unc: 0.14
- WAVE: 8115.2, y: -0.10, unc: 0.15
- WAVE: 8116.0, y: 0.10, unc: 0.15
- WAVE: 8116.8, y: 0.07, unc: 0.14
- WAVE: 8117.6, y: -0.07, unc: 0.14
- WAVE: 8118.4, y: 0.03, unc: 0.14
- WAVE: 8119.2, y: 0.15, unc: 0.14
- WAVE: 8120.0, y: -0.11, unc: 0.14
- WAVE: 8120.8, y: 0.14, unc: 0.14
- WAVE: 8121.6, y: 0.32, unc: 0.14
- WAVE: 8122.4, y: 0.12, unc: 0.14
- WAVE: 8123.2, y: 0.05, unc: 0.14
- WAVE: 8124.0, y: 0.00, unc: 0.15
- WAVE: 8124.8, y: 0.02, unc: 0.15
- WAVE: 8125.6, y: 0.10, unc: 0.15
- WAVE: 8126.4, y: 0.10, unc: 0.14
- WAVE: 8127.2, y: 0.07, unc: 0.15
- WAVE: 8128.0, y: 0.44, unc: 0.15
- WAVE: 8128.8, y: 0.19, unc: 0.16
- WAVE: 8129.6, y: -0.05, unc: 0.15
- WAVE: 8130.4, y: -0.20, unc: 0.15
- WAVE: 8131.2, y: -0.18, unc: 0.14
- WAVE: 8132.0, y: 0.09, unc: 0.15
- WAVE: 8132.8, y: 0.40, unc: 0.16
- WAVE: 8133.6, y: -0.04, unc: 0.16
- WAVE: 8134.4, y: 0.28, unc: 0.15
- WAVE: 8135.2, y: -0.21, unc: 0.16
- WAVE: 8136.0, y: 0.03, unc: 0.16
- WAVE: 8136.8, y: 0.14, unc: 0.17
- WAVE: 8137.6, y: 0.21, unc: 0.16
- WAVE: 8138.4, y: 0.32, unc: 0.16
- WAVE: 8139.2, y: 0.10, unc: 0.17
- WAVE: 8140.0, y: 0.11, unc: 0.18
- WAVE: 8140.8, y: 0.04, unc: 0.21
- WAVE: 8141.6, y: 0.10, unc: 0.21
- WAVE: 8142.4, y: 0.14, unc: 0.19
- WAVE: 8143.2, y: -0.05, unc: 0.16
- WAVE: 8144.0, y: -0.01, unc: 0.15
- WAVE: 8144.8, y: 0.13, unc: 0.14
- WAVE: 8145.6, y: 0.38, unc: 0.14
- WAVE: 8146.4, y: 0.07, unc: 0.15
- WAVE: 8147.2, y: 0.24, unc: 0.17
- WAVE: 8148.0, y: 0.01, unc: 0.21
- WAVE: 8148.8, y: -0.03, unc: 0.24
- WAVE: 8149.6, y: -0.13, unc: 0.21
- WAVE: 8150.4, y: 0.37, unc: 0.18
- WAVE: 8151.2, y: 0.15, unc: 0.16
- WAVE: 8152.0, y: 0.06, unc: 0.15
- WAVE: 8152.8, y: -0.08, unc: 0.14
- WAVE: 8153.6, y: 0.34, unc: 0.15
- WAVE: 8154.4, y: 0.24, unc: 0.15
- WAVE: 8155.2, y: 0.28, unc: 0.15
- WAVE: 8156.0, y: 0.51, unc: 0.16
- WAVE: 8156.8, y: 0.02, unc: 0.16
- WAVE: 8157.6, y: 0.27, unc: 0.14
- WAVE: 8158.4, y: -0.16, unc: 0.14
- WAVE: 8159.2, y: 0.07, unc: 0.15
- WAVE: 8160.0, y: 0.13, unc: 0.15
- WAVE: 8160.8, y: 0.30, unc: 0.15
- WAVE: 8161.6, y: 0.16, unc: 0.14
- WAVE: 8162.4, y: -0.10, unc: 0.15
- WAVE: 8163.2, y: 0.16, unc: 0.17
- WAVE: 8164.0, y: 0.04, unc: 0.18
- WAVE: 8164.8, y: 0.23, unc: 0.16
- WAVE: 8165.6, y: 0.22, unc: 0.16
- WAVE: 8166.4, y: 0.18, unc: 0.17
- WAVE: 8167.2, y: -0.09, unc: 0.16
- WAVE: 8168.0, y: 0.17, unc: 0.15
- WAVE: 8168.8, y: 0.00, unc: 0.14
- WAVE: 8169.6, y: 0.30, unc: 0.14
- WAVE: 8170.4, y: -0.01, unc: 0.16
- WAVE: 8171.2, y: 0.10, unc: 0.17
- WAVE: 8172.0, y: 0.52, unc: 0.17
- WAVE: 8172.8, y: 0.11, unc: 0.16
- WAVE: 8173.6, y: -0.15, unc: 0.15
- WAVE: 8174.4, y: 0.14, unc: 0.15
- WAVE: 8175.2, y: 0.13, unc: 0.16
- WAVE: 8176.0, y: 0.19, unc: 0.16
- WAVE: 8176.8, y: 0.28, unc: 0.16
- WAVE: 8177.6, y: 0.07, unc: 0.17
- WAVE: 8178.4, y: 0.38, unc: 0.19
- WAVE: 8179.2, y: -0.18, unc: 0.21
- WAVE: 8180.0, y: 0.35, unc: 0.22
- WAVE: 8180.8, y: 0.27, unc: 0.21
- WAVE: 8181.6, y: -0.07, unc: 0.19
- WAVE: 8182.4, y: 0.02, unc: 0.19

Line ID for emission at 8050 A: [O II]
